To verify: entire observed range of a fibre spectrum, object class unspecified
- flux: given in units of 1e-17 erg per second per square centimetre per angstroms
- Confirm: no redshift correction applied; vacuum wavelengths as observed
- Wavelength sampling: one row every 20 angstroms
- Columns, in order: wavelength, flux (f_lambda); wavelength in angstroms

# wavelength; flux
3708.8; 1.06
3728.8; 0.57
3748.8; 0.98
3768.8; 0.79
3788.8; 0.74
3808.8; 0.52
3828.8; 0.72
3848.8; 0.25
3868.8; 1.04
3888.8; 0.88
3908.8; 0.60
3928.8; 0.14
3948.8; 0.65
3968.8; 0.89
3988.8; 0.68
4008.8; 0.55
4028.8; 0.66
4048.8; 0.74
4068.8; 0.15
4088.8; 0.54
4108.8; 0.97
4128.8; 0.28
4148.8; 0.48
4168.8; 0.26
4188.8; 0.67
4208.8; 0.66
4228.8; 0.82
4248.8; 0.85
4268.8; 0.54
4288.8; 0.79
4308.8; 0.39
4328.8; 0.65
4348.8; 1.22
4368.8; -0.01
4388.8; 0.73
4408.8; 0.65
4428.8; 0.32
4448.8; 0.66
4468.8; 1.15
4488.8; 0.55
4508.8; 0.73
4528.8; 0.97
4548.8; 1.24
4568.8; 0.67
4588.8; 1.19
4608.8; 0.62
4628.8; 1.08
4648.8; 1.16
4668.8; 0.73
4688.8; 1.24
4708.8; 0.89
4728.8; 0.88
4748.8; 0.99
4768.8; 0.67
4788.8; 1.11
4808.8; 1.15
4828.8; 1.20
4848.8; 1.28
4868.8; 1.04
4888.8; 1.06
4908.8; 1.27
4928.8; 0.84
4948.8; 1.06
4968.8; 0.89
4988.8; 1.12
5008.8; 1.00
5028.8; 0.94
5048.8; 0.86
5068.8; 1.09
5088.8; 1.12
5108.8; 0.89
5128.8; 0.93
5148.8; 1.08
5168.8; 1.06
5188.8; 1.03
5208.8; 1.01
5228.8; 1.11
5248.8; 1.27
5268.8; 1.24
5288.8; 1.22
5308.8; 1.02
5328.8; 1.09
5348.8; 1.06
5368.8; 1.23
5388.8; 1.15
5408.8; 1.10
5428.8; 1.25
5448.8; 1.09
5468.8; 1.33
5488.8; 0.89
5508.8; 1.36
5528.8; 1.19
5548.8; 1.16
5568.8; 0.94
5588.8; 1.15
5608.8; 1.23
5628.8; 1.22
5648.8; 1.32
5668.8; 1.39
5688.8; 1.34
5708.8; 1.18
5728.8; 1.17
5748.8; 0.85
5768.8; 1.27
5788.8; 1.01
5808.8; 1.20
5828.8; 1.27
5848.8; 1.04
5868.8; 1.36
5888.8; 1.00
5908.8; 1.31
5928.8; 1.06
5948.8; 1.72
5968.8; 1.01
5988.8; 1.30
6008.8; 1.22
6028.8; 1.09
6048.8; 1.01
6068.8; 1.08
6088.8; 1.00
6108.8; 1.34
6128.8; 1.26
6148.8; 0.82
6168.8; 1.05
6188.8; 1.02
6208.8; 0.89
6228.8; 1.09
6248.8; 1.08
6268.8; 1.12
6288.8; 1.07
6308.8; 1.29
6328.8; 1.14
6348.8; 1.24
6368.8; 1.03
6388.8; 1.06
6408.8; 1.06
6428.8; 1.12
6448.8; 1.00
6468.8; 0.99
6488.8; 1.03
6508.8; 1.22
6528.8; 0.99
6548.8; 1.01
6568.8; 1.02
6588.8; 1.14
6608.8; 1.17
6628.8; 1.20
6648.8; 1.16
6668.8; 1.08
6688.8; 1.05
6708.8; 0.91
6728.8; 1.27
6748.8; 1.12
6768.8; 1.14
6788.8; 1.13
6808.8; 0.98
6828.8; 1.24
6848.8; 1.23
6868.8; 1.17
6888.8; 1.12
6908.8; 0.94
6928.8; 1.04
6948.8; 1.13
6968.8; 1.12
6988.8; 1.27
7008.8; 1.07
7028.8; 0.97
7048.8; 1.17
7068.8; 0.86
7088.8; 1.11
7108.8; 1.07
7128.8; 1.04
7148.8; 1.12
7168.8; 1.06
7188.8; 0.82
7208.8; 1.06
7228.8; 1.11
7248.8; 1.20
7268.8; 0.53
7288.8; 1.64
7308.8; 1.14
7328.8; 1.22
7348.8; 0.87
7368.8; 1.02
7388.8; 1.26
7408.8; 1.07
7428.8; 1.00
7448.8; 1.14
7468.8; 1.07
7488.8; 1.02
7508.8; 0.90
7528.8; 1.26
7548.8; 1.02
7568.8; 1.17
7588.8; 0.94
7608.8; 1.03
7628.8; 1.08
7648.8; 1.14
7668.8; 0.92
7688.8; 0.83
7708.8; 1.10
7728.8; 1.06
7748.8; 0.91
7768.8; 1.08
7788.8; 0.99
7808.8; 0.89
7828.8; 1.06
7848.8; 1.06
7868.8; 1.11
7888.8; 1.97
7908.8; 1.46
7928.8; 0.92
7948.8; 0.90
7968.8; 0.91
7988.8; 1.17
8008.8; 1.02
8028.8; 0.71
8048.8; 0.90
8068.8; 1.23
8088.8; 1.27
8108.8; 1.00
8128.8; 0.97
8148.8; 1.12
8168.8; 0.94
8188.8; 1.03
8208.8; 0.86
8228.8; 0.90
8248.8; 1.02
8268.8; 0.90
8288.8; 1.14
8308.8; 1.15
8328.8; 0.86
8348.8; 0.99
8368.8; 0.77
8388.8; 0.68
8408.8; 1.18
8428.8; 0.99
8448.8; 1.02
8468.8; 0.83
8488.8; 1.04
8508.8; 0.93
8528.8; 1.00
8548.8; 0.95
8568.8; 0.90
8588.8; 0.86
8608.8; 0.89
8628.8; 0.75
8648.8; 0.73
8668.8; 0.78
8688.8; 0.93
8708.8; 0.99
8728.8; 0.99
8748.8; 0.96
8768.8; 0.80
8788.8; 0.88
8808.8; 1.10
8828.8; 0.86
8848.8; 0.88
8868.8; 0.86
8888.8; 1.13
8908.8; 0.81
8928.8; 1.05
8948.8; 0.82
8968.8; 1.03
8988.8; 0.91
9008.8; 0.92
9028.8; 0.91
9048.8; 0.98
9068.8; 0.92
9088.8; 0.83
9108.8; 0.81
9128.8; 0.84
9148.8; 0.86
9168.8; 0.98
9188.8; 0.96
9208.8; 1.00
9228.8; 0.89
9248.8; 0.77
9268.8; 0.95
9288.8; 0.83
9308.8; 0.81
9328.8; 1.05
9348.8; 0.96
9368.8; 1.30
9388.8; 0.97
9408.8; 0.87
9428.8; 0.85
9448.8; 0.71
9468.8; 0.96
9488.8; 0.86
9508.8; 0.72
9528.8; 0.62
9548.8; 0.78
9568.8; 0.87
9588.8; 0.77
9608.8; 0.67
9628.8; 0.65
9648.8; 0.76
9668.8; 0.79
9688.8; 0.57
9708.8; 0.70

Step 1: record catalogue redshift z 0.201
